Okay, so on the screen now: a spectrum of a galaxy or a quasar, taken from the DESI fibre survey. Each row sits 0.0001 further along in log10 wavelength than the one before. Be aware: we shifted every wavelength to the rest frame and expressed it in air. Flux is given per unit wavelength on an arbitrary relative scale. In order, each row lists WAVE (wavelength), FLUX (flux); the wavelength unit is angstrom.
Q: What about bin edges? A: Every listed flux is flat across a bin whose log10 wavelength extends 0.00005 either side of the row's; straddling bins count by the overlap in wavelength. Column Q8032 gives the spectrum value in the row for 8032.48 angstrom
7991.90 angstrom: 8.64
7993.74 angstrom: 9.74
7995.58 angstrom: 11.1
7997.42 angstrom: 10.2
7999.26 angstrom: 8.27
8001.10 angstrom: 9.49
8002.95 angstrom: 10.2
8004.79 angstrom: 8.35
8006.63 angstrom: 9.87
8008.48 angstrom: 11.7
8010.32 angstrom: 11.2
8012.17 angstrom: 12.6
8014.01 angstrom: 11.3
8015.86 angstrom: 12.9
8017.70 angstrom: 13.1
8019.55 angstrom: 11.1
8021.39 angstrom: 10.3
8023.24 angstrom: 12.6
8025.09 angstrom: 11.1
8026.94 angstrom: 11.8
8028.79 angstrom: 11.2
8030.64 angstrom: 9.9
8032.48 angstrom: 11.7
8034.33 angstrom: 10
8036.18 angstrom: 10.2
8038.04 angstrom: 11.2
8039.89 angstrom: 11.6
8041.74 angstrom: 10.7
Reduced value 11.7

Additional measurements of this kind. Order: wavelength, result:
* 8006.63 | 9.87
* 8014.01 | 11.3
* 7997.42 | 10.2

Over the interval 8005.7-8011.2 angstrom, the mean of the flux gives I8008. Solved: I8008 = 10.9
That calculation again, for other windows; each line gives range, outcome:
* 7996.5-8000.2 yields 9.25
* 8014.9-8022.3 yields 11.9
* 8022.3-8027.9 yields 11.8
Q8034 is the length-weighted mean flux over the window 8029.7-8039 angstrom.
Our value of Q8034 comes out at 10.6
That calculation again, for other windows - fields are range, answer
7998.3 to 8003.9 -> 9.32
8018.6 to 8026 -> 11.3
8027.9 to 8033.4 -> 10.9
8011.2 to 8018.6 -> 12.5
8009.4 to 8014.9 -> 11.7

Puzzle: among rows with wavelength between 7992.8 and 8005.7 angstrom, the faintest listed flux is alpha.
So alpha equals 8.27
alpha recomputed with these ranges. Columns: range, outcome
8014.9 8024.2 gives 10.3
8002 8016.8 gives 8.35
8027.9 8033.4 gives 9.9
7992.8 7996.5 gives 9.74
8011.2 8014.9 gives 11.3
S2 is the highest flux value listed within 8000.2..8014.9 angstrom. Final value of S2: 12.6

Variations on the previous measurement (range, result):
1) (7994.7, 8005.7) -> 11.1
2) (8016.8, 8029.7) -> 13.1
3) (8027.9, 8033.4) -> 11.7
